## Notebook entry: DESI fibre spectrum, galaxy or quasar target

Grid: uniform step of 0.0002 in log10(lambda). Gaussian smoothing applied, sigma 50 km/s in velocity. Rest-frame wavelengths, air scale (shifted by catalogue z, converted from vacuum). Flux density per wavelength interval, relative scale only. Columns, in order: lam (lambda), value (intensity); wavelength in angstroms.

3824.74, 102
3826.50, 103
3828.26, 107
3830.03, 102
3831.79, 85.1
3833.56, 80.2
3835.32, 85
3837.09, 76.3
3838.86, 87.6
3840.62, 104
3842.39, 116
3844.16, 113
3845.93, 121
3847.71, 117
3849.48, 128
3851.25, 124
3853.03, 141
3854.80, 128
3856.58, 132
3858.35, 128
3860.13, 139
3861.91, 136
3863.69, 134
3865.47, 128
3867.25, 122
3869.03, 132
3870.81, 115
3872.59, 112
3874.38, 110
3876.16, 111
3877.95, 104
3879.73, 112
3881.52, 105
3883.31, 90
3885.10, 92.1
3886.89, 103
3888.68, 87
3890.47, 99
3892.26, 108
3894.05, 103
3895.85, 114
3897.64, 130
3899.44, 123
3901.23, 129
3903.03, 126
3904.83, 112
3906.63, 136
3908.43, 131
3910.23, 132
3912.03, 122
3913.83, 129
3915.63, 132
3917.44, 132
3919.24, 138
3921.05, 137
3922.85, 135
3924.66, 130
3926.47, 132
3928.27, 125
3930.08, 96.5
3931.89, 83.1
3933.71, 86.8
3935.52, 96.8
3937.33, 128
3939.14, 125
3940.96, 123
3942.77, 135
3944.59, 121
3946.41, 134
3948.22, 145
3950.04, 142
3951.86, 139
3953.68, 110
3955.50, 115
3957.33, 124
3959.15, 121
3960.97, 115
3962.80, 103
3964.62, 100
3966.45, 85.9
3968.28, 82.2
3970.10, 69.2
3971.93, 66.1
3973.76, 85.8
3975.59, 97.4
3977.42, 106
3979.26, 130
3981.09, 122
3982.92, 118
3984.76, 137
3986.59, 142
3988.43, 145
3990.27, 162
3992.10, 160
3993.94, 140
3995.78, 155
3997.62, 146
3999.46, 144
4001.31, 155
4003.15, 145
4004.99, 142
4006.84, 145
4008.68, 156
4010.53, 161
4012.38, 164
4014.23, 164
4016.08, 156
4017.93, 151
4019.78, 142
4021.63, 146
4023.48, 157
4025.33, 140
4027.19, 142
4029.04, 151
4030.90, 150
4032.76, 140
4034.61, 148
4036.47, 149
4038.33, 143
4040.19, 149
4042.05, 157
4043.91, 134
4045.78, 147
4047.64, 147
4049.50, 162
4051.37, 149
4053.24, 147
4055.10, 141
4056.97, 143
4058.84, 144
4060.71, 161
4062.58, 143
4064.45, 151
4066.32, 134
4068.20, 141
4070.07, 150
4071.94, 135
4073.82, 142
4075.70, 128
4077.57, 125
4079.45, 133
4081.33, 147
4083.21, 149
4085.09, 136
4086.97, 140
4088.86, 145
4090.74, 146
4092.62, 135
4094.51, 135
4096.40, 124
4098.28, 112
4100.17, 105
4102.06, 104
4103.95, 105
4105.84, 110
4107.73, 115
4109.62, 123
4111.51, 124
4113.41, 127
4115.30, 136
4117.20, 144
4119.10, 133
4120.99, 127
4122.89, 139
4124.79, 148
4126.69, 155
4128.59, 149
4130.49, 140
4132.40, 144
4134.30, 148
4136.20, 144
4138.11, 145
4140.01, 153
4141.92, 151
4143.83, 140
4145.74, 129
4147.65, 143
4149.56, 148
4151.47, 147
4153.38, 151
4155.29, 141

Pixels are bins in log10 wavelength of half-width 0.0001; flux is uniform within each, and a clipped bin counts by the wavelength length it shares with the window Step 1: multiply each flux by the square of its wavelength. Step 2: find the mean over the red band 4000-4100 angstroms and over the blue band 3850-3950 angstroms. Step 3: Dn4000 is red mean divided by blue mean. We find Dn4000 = 1.29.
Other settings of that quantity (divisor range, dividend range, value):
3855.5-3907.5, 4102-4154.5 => 1.33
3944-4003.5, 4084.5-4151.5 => 1.17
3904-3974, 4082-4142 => 1.25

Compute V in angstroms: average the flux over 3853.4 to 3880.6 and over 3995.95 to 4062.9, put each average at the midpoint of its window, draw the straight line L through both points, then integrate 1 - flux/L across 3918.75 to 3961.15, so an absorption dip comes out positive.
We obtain 3.9 angstroms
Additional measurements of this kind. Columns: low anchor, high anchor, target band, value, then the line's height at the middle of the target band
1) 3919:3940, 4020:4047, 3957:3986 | 5.6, 129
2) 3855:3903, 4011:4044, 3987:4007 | -0.9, 143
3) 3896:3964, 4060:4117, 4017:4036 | -2.7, 129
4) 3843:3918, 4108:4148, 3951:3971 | 3.2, 126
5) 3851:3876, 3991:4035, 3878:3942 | 8.4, 134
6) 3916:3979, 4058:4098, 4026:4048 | -2.5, 132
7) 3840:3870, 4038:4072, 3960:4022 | 4.4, 140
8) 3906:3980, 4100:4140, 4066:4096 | -2.2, 129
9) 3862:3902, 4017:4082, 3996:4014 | -2.0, 136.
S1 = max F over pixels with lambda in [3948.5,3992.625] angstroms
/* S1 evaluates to 162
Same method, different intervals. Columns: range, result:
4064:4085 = 151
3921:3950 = 145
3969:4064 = 164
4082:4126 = 149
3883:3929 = 138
